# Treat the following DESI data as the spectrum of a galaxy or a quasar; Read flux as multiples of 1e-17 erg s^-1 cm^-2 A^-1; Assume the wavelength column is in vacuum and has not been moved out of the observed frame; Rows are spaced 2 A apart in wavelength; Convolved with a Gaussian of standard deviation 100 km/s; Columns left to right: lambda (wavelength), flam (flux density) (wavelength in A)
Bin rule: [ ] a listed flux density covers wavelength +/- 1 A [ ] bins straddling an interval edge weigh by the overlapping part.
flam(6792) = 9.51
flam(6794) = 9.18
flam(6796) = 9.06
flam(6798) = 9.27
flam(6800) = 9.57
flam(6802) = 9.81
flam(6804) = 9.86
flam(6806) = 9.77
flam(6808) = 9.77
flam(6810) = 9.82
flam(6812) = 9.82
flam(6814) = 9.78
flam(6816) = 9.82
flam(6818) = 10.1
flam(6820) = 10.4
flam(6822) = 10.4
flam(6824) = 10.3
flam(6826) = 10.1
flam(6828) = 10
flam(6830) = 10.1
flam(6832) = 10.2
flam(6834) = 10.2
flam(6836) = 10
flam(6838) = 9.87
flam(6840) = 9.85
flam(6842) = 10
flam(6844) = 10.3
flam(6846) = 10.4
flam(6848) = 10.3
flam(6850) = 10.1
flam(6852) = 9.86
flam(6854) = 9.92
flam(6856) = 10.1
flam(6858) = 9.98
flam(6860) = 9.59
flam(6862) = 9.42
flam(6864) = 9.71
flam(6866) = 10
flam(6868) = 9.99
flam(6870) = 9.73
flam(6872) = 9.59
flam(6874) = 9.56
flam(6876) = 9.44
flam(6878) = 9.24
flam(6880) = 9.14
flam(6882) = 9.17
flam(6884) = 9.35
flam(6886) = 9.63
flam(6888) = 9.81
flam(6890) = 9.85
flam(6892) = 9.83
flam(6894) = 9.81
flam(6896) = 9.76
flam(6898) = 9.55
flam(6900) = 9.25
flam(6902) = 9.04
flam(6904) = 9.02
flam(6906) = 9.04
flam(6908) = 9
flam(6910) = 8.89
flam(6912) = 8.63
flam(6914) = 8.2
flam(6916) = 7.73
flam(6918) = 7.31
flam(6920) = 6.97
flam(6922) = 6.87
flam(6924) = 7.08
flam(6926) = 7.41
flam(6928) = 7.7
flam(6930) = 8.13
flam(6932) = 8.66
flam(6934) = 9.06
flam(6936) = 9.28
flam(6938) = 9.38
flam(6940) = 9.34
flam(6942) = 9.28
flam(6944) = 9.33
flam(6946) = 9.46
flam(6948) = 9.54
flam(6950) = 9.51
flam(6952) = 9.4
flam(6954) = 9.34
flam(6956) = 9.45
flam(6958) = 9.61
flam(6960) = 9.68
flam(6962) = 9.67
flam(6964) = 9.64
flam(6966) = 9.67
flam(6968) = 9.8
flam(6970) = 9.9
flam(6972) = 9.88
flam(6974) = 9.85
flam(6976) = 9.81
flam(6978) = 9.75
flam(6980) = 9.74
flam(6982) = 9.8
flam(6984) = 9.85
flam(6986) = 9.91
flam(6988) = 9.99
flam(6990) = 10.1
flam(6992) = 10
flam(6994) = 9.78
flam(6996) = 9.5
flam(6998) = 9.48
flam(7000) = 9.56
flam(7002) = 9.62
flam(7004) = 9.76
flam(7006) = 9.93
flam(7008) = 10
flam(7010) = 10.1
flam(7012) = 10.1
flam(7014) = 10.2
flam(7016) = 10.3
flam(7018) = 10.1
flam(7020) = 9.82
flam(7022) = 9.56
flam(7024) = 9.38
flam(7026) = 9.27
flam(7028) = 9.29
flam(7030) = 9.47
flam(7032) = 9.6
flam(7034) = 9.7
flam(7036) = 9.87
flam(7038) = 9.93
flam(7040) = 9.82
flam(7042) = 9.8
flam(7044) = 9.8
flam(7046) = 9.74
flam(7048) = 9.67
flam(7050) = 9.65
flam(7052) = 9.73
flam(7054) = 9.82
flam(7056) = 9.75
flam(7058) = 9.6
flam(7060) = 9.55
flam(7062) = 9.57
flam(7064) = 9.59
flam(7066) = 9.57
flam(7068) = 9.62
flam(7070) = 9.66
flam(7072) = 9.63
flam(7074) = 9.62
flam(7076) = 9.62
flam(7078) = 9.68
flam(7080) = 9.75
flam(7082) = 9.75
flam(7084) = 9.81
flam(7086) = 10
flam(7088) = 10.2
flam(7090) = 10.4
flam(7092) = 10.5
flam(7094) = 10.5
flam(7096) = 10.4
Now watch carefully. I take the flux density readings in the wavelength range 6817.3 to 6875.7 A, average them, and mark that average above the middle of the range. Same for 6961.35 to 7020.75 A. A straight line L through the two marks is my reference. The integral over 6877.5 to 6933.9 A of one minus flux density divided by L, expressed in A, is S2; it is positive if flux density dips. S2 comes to 6.9 A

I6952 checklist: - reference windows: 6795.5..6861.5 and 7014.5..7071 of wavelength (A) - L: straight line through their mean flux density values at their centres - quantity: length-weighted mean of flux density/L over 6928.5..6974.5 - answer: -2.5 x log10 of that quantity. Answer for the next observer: 0.045 mag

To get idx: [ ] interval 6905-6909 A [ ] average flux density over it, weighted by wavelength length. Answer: 9.02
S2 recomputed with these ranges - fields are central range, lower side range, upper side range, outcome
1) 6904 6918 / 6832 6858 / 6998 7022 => 2.08 A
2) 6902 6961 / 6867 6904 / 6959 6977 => 5.84 A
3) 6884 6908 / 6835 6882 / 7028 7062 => 0.77 A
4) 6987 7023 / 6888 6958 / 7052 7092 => -2.04 A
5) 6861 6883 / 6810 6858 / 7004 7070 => 1.03 A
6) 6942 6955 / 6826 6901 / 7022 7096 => 0.48 A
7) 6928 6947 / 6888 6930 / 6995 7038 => -0.31 A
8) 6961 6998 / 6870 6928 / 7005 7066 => -1.65 A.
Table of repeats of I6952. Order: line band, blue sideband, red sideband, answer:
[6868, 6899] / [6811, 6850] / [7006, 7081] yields 0.05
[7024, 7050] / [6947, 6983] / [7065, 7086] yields 0.00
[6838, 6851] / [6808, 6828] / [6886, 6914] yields -0.04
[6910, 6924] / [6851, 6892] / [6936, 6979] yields 0.25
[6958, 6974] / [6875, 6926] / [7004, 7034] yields -0.04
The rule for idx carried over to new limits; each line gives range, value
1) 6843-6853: 10.2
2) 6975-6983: 9.78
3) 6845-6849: 10.4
